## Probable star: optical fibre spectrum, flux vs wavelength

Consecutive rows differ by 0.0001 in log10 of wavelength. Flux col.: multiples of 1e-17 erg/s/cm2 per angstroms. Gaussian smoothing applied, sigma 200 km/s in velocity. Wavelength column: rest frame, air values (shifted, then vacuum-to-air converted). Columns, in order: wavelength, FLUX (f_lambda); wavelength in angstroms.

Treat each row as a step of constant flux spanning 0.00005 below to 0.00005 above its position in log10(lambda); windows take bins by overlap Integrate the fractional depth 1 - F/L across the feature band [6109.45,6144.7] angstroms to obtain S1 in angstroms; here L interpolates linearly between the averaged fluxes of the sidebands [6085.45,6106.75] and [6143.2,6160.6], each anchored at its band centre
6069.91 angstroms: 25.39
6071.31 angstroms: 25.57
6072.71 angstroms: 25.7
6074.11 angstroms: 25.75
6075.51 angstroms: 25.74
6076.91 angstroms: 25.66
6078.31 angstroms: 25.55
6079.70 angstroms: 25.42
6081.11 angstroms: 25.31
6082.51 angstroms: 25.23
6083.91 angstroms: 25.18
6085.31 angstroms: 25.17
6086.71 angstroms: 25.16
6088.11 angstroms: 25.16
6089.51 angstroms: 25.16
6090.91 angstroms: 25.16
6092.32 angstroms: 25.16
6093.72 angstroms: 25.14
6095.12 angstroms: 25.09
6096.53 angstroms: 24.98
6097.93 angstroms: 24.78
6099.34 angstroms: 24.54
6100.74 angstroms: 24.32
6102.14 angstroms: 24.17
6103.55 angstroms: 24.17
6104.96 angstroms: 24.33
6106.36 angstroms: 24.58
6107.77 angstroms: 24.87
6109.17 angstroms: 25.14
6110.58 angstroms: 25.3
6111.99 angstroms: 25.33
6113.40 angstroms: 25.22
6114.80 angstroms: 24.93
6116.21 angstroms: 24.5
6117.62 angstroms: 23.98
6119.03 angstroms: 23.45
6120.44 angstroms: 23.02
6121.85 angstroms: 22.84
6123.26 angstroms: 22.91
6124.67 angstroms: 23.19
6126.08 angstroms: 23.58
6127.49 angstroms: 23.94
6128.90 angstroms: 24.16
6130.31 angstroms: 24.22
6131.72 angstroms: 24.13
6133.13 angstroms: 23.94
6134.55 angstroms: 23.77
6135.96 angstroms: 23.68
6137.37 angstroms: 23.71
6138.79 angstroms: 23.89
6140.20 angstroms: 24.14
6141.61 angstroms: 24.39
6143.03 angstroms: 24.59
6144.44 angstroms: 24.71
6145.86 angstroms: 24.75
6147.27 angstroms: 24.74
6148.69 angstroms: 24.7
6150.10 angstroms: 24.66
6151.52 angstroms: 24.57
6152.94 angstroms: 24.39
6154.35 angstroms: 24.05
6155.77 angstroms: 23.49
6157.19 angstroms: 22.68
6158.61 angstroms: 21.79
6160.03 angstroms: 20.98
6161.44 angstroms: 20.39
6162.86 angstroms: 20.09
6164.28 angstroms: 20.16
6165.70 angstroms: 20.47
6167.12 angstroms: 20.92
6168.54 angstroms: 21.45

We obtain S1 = 0.3 angstroms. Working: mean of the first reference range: 24.8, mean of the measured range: 24.1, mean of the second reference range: 23.8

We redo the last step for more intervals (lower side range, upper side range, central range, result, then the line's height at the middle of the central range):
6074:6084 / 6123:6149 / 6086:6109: 0.20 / 25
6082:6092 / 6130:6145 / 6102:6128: 0.42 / 24.6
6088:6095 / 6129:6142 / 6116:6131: 0.45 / 24.3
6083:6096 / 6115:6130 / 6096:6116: -0.31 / 24.4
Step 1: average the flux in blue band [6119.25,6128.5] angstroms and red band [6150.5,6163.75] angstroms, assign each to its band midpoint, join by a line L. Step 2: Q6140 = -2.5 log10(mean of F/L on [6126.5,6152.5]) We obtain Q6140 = -0.06 mag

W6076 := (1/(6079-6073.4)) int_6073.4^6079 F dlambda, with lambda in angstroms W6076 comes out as 25.7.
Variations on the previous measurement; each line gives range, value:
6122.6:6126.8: 23.2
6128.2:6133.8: 24.1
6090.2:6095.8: 25.1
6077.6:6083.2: 25.4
